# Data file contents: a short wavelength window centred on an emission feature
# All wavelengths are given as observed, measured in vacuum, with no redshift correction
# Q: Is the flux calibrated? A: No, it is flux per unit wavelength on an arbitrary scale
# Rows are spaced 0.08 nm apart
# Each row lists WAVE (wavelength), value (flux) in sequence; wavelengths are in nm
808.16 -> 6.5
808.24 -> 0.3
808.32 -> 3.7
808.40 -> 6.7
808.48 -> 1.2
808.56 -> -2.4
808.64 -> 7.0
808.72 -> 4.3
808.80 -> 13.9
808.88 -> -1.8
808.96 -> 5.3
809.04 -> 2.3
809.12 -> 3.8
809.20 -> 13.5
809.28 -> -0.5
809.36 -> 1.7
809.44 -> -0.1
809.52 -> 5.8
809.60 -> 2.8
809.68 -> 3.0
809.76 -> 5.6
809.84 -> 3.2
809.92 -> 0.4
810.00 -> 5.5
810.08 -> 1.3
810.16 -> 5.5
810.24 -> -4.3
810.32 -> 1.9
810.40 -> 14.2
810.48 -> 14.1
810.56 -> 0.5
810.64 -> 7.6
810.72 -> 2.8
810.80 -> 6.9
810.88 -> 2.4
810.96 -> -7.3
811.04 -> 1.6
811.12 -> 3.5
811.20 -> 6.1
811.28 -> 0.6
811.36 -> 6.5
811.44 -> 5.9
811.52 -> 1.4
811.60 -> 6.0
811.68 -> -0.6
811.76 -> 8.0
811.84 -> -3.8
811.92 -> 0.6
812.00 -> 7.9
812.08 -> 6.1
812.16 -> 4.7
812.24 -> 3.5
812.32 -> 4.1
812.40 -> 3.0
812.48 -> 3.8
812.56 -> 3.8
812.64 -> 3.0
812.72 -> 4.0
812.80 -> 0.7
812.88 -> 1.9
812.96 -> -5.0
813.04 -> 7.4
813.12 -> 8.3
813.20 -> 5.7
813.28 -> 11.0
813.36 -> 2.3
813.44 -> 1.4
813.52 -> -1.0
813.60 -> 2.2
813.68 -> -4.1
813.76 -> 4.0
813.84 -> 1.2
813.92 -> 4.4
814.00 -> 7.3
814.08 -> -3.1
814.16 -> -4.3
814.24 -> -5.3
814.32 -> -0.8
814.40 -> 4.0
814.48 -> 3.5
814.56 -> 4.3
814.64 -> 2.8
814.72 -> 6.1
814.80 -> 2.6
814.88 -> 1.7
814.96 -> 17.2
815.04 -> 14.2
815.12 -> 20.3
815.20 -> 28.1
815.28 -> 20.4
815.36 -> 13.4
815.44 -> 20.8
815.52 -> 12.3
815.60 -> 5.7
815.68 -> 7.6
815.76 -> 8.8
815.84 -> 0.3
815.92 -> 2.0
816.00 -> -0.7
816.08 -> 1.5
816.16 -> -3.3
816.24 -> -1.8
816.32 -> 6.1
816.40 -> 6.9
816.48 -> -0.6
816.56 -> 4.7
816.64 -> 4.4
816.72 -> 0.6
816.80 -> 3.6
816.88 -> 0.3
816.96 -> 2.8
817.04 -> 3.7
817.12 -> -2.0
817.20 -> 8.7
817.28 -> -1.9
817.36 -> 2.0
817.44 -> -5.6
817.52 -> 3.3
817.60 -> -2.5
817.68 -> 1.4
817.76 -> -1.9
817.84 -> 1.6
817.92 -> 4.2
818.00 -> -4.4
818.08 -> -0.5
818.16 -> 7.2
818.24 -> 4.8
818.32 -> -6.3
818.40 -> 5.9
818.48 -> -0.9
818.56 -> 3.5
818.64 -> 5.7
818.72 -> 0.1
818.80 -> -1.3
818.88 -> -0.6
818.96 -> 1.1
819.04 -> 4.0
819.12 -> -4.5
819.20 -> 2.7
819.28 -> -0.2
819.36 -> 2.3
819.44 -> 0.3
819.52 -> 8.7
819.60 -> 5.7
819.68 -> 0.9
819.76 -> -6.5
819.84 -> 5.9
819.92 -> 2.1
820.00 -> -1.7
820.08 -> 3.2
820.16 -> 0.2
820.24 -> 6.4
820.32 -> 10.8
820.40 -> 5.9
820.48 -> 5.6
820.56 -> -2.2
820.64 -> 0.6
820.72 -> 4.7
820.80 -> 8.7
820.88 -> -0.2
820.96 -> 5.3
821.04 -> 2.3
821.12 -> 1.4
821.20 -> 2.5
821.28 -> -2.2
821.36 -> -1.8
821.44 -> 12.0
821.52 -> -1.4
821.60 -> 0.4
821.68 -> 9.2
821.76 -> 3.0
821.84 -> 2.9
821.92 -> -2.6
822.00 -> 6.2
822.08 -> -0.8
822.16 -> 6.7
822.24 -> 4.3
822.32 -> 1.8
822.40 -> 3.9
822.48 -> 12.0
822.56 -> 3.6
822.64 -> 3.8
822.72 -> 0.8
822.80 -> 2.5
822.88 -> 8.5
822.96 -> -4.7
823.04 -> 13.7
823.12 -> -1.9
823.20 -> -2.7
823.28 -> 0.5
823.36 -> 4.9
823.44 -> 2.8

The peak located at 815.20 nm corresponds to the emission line H-beta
